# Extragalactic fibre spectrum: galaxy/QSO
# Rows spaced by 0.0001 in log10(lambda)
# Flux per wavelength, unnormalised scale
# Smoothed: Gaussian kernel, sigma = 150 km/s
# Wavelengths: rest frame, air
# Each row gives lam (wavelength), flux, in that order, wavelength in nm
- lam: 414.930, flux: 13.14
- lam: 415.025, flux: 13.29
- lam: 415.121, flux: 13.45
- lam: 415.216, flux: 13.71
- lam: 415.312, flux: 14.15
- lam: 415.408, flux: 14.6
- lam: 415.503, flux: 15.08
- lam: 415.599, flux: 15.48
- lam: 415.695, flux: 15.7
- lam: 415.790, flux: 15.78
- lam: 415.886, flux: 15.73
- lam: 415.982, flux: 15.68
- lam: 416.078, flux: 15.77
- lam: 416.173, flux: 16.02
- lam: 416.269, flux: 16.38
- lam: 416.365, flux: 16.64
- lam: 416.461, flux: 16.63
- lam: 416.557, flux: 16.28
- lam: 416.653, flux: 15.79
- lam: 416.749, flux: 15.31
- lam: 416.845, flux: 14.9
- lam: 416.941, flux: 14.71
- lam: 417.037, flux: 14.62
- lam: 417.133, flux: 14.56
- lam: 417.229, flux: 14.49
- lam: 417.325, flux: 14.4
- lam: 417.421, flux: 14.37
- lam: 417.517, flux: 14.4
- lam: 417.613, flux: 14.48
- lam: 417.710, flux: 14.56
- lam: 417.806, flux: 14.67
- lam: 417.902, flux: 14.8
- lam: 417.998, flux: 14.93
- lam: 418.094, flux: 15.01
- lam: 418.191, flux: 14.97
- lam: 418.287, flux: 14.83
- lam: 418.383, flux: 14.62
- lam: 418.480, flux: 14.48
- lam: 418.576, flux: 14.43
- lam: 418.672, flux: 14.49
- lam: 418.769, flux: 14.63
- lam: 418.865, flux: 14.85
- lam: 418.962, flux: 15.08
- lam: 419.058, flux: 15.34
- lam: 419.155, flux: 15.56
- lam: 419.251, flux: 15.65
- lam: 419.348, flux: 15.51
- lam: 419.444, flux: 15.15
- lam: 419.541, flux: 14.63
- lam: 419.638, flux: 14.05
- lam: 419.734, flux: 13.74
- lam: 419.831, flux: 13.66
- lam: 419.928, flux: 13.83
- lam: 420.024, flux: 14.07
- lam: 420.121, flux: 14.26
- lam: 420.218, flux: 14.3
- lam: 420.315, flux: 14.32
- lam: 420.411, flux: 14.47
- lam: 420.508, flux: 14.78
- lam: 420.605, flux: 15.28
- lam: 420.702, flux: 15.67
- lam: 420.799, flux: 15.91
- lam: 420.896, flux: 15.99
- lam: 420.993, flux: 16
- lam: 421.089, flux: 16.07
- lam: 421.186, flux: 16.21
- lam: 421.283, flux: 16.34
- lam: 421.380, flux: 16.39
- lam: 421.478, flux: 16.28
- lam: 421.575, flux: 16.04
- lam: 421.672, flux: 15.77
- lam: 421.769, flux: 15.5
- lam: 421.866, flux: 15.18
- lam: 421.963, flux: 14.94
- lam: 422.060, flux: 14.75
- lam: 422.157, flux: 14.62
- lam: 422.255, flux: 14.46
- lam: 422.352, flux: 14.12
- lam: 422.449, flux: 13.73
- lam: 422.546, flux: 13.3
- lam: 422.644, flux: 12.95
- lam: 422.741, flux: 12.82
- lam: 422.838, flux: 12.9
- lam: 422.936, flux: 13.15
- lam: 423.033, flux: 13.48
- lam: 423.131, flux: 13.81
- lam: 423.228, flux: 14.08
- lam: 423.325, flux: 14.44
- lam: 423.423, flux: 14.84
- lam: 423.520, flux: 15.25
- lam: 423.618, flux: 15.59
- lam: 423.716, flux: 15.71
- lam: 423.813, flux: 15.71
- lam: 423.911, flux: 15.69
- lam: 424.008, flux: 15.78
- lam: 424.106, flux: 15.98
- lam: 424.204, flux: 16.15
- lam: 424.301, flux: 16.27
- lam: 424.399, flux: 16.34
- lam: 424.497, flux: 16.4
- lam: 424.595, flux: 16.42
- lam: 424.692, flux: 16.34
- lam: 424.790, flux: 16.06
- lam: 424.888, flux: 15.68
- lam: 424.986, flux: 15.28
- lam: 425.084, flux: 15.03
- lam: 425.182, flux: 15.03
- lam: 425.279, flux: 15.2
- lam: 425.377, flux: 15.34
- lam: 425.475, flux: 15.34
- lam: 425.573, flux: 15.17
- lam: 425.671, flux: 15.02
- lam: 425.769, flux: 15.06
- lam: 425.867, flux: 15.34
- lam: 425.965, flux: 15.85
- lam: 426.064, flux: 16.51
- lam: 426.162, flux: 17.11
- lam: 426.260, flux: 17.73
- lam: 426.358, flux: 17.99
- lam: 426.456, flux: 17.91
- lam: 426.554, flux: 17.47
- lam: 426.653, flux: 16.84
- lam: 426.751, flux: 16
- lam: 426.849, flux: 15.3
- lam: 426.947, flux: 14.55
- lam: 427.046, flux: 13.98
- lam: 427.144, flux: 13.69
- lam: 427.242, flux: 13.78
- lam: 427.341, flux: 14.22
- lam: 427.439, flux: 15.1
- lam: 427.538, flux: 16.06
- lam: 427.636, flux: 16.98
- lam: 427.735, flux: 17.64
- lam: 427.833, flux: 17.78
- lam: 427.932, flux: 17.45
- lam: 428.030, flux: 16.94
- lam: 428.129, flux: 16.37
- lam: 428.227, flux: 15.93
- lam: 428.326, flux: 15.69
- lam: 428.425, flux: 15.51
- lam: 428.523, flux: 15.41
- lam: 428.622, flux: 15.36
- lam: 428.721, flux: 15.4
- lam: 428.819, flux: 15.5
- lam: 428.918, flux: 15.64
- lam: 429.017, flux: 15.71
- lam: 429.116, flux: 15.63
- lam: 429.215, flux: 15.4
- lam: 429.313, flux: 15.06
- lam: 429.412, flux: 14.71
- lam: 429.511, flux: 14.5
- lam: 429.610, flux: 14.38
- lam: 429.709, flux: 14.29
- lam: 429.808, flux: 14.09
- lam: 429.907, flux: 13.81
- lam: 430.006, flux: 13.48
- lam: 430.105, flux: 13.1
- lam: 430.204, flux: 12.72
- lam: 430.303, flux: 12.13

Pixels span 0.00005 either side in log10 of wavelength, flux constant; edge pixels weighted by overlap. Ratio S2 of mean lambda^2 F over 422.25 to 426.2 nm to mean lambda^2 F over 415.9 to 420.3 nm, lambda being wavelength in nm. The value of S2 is 1.0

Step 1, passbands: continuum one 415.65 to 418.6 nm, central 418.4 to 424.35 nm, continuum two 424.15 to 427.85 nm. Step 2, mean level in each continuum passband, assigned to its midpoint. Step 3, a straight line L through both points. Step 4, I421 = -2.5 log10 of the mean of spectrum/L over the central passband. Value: 0.04 mag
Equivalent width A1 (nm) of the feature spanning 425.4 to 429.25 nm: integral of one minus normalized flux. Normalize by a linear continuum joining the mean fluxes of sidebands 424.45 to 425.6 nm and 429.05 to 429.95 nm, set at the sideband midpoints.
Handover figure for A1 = -0.20 nm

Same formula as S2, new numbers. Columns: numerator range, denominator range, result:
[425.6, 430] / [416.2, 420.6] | 1.10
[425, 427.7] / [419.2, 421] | 1.09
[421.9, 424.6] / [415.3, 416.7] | 0.97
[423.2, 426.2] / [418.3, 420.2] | 1.10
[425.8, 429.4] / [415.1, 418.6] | 1.11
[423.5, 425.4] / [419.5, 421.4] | 1.07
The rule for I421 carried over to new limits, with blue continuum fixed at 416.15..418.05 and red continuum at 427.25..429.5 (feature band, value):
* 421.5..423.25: 0.09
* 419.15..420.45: 0.06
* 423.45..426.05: 0.00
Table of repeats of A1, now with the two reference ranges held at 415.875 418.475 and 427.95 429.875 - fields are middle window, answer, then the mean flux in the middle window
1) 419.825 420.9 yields 0.04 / 14.7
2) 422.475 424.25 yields 0.09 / 14.5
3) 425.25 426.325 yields -0.04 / 15.8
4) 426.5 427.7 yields 0.00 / 15.4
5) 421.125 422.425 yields -0.01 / 15.4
